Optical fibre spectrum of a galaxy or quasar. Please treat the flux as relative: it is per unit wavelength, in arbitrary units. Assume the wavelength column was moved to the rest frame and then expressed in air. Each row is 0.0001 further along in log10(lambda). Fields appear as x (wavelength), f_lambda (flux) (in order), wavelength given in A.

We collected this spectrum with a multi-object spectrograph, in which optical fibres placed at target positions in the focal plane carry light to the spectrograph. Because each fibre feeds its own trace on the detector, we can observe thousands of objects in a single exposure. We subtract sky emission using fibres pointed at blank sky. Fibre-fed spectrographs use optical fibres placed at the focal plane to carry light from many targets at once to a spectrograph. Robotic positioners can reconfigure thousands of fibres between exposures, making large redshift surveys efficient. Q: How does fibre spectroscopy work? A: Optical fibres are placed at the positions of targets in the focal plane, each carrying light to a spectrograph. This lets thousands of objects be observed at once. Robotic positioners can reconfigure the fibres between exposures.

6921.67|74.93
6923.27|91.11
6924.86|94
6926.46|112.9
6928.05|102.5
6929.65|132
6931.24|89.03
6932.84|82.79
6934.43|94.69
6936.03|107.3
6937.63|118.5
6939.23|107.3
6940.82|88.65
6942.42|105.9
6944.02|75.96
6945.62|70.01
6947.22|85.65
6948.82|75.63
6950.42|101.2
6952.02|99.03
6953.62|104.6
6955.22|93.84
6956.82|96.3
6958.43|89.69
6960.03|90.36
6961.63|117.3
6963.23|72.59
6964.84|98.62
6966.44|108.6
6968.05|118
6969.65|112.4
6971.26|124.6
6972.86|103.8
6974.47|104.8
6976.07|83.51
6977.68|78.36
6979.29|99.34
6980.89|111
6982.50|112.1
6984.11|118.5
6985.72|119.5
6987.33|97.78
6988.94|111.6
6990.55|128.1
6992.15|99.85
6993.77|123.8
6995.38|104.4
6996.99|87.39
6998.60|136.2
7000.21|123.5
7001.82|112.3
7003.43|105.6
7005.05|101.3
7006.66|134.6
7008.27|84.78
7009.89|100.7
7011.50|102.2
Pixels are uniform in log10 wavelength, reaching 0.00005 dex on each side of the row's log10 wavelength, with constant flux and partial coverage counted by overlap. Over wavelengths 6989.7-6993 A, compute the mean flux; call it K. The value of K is 114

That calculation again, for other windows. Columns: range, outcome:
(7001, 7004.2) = 109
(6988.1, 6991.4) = 120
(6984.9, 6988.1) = 109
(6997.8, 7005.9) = 116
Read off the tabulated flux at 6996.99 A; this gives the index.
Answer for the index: 87.39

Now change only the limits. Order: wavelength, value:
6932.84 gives 82.79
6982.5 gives 112.1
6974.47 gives 104.8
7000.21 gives 123.5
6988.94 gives 111.6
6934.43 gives 94.69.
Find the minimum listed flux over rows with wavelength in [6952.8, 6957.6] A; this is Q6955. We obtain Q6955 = 93.84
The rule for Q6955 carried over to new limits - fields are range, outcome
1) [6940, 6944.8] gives 75.96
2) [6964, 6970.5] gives 98.62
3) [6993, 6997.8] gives 87.39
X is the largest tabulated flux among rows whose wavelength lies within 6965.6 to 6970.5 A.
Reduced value 118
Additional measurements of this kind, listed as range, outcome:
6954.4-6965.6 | 117.3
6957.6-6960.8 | 90.36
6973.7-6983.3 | 112.1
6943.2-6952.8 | 101.2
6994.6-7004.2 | 136.2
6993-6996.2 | 123.8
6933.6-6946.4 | 118.5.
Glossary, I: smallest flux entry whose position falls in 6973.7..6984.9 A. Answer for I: 78.36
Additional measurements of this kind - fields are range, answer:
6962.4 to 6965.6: 72.59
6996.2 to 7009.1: 84.78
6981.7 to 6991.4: 97.78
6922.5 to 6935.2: 82.79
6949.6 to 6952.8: 99.03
